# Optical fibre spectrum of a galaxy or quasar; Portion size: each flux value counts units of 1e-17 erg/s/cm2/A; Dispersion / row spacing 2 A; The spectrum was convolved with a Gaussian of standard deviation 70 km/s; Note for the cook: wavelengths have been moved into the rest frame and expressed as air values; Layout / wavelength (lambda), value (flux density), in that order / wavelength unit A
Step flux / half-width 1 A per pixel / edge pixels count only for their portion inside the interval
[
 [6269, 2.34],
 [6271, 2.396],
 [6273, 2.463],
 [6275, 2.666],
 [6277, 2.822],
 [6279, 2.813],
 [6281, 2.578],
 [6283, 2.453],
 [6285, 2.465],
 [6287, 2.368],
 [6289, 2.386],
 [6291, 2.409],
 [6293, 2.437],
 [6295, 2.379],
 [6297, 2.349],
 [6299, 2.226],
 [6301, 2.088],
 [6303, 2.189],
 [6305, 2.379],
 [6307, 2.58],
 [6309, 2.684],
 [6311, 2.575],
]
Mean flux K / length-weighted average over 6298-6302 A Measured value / 2.16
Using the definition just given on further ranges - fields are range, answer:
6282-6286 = 2.46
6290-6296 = 2.41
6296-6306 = 2.25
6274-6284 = 2.67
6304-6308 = 2.48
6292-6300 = 2.35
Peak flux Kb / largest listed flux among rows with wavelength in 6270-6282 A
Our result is 2.822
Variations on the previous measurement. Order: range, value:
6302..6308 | 2.58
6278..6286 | 2.813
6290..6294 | 2.437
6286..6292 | 2.409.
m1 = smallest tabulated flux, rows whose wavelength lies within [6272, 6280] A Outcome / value 2.463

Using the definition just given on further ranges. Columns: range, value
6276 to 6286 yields 2.453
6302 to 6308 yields 2.189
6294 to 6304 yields 2.088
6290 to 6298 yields 2.349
